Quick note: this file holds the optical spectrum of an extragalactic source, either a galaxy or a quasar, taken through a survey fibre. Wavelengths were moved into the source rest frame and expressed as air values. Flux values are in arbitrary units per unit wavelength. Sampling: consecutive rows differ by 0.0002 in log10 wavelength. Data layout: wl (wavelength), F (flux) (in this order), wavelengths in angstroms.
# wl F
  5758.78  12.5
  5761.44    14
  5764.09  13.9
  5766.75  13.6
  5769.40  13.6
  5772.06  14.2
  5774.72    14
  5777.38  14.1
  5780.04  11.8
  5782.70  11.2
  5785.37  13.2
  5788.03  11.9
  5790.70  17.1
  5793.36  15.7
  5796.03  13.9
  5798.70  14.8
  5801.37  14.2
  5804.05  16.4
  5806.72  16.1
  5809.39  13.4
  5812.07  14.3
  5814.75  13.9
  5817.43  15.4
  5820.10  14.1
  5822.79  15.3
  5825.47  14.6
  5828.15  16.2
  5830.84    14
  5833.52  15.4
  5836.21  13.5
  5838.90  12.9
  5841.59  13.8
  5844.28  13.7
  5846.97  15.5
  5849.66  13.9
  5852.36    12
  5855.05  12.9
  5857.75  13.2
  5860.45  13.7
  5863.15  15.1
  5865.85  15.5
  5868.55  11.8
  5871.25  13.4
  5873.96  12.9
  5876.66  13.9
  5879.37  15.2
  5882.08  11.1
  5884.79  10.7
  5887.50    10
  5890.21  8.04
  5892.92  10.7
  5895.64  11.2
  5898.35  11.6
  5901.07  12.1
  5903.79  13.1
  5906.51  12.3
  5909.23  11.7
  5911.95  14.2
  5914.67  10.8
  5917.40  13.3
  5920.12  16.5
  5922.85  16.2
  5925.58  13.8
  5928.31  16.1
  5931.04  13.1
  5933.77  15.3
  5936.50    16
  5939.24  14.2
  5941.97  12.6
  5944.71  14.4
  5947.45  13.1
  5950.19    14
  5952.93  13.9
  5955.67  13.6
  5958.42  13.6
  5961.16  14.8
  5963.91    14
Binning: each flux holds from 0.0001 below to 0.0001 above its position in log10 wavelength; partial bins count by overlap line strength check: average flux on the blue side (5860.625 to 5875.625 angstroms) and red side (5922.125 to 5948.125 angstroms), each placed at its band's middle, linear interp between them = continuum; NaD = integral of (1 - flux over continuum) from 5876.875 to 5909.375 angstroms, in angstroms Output 5.7 angstroms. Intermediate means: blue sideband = 13.7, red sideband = 14.5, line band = 11.6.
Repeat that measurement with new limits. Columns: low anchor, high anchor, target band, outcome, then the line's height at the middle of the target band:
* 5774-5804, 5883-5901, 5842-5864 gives -3.6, 11.8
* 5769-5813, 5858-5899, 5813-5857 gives -3.1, 13.2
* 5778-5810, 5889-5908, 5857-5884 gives -3.2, 12.1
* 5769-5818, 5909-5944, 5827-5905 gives 6.6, 14.2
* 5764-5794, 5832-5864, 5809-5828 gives -1.2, 13.7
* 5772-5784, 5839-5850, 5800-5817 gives -1.6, 13.5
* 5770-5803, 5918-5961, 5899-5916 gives 2.3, 14.3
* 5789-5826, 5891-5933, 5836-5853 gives 0.7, 14.3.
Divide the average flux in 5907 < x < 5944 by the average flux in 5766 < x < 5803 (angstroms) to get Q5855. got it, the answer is 1.0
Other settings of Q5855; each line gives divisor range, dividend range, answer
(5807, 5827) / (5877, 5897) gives 0.77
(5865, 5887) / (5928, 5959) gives 1.09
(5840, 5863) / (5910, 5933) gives 1.04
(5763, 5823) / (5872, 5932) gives 0.89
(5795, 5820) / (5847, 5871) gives 0.93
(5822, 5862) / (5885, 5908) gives 0.79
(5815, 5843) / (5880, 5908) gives 0.77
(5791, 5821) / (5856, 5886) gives 0.90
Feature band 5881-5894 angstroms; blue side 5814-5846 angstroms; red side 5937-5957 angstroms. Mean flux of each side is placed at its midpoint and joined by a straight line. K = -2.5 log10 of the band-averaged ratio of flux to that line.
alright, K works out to 0.365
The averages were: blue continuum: 14.4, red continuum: 13.8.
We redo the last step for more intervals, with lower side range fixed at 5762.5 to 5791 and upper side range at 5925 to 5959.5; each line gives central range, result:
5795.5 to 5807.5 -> -0.12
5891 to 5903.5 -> 0.22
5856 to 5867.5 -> -0.04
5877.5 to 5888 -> 0.16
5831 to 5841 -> -0.02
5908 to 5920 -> 0.09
